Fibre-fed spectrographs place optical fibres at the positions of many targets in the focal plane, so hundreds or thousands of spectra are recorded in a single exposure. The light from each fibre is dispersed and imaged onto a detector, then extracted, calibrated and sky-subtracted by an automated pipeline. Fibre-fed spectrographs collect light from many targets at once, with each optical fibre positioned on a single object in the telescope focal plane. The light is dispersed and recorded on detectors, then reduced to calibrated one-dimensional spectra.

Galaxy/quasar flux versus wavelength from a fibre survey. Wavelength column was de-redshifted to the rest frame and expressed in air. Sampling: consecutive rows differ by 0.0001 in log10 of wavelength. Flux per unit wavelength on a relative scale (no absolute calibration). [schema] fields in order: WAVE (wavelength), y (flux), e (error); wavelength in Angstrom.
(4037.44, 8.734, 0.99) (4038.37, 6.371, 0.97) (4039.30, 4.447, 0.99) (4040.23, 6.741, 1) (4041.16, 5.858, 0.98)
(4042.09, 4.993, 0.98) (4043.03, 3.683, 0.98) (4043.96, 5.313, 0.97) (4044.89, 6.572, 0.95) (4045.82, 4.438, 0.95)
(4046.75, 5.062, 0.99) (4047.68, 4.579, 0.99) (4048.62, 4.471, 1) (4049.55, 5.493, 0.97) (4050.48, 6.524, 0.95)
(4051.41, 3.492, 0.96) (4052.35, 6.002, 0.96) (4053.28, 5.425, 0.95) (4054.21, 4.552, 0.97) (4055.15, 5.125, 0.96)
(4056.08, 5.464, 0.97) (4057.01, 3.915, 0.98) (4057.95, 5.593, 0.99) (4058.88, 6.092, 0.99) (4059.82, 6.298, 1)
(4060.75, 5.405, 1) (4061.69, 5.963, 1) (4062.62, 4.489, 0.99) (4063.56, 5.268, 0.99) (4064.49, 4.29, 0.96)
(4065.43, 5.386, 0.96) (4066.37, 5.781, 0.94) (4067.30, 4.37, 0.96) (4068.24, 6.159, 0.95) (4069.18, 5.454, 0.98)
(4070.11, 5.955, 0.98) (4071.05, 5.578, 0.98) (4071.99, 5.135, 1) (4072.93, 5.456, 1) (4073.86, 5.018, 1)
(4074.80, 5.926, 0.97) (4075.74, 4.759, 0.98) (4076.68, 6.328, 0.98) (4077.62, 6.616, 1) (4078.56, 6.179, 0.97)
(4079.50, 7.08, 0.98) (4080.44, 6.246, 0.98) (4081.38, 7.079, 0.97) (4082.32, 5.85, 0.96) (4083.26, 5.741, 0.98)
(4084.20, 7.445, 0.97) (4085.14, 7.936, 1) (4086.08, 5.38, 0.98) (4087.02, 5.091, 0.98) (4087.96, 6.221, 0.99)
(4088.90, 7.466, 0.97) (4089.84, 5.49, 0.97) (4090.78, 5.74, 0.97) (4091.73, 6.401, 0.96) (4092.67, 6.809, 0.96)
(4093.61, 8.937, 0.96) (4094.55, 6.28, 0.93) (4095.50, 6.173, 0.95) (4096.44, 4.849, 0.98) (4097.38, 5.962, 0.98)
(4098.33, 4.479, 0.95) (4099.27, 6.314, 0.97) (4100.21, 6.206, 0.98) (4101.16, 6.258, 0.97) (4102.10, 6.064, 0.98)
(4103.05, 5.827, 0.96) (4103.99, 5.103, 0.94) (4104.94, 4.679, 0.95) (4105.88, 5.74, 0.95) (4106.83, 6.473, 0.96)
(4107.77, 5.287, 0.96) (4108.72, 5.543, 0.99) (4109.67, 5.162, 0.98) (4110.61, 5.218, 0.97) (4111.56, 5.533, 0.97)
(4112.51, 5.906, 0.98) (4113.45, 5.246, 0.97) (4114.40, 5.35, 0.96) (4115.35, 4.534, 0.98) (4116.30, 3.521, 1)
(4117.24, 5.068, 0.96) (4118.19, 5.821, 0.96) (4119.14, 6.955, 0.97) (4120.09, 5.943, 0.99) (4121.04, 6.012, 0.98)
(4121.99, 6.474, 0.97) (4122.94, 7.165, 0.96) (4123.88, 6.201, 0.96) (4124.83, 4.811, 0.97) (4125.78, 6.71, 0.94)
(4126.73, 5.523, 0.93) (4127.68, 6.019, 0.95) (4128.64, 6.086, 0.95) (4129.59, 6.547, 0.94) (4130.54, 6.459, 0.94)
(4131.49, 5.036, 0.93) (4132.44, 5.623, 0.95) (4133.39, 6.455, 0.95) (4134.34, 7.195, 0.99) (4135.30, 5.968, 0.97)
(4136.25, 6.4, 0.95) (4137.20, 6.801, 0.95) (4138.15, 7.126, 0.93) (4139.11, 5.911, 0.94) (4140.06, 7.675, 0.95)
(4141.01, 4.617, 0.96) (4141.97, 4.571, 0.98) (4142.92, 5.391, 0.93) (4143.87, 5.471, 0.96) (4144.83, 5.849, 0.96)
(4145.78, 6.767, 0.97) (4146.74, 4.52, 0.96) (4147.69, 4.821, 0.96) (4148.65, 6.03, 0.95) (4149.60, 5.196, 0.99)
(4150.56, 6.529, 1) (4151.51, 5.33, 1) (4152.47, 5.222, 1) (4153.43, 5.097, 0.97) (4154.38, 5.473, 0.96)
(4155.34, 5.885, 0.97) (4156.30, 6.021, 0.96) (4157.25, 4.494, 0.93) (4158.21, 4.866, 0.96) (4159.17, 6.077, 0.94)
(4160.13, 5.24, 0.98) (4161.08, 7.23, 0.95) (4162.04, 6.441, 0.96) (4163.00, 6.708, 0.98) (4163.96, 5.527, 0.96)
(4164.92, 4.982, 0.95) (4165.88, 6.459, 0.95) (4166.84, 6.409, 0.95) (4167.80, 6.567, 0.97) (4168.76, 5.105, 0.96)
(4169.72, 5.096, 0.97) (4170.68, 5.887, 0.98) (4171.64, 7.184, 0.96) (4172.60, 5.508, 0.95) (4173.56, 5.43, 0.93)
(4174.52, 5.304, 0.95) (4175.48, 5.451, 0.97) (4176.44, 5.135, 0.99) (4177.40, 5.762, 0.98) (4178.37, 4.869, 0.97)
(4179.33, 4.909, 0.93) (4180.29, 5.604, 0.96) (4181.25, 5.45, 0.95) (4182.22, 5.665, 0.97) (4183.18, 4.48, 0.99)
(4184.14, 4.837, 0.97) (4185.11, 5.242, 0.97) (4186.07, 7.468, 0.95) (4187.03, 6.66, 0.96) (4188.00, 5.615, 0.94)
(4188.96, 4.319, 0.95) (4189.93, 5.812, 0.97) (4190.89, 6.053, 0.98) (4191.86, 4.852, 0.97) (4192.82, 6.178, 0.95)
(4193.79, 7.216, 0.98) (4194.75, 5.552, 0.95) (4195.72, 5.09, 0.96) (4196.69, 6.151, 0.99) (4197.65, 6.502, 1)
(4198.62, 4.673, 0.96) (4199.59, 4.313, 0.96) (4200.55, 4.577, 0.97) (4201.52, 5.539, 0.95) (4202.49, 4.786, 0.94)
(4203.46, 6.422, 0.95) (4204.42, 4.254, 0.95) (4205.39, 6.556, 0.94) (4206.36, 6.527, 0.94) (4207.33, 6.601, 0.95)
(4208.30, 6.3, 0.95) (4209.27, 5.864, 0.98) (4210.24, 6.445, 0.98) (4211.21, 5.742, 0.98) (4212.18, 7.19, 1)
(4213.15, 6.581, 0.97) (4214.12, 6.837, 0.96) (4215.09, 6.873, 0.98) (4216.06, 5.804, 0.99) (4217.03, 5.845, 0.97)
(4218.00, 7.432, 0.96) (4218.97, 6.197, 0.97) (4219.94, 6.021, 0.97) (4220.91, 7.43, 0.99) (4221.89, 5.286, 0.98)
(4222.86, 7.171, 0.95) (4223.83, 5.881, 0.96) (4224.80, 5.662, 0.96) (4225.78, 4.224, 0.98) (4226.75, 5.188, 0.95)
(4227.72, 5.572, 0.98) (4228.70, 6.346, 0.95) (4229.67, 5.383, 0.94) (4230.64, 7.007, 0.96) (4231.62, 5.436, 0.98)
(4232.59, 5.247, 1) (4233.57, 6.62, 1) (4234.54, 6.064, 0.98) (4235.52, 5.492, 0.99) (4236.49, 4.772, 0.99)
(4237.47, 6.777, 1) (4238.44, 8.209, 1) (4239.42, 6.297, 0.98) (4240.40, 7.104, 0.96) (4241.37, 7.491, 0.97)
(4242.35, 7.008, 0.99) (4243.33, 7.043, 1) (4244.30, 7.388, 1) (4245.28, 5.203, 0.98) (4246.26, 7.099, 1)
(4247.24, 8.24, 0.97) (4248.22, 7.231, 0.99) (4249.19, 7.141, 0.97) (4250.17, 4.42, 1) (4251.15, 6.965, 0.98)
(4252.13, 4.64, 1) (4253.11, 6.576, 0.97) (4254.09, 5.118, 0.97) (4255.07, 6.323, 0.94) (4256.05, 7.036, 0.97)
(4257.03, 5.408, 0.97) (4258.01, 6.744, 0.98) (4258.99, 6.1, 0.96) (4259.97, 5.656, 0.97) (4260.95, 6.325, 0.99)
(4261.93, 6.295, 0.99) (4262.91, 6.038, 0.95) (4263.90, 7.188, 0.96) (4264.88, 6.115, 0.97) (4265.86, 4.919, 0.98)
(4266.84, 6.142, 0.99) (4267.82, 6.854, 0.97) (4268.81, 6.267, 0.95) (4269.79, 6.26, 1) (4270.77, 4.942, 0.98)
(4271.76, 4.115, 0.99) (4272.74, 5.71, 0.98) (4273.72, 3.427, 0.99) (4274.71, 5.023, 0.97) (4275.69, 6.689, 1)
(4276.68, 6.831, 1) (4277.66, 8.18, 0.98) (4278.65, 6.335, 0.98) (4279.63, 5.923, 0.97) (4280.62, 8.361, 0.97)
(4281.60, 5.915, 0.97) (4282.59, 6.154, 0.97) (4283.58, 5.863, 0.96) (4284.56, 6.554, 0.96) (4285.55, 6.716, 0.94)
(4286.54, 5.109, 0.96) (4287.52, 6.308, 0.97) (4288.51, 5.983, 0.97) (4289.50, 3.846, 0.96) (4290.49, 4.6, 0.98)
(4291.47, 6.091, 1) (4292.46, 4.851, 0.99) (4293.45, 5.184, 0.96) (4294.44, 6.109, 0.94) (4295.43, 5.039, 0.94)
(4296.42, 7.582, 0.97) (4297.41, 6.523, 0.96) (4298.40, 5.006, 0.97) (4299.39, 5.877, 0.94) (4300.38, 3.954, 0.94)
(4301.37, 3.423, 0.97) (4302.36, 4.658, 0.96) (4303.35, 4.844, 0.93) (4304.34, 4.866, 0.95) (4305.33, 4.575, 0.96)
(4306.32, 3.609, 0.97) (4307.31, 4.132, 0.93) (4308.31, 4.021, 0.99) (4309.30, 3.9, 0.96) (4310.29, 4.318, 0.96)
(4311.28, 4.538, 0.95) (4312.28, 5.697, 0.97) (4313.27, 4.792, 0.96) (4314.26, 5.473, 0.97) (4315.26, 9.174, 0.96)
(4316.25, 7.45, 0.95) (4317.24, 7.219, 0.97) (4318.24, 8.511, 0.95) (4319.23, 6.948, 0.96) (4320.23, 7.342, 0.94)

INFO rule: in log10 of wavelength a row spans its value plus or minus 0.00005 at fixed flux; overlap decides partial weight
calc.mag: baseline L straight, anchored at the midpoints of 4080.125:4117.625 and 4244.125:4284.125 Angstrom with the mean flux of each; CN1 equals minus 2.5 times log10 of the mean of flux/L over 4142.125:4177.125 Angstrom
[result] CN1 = 0.06 mag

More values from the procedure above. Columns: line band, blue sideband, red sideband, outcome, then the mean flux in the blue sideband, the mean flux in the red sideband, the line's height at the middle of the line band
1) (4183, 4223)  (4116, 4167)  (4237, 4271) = 0.043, 5.87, 6.43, 6.17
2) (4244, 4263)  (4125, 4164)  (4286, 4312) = -0.200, 5.87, 4.97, 5.23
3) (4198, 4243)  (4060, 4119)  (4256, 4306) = -0.057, 5.77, 5.76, 5.76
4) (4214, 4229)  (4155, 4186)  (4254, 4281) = -0.039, 5.64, 6.09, 5.88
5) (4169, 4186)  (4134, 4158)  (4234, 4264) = 0.097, 5.75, 6.42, 5.96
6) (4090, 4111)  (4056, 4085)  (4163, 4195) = -0.034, 5.72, 5.67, 5.7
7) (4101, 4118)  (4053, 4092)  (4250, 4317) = 0.074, 5.74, 5.68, 5.73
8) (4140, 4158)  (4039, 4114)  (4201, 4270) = 0.087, 5.66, 6.23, 5.92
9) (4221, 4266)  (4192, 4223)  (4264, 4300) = -0.047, 6.04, 5.88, 5.96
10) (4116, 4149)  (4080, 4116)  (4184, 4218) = -0.004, 5.93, 5.9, 5.92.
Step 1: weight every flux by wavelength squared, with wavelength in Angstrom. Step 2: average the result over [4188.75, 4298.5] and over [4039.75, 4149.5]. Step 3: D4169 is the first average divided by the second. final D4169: 1.13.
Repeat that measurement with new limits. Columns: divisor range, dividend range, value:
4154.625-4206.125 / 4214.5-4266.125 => 1.14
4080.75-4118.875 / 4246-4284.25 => 1.14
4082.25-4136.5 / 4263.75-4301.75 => 1.06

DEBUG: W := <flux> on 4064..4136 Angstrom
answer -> 5.88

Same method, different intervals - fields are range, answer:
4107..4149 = 5.81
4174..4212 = 5.62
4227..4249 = 6.5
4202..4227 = 6.13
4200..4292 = 6.12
